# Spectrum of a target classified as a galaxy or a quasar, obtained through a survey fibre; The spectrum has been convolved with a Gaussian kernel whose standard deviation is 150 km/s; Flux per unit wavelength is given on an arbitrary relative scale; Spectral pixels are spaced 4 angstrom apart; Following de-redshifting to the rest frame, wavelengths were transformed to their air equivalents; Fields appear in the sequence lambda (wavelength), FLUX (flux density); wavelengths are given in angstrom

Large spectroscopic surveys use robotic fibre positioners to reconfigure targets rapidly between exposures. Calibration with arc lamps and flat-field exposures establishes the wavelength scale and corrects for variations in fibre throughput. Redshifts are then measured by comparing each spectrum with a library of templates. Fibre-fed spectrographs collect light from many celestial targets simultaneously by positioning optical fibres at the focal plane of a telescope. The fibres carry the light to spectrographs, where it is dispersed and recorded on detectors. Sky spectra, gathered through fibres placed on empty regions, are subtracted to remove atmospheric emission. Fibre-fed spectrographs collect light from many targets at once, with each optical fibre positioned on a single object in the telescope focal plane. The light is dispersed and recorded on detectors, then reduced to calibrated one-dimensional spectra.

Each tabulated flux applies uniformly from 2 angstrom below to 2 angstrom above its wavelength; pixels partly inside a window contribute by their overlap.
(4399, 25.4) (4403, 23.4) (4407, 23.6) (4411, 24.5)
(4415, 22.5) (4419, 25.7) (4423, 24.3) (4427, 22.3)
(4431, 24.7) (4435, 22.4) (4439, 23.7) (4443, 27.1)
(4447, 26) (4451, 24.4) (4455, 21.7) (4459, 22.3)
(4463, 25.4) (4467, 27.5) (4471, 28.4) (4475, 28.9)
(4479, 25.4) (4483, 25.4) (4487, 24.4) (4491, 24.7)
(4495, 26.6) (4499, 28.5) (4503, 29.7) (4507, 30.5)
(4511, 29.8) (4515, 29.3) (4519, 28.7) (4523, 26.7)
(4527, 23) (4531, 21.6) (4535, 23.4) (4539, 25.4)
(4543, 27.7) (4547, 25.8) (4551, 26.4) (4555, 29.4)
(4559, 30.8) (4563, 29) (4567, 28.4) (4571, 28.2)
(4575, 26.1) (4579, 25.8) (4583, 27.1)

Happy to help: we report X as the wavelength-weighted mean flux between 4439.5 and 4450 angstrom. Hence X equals 25.9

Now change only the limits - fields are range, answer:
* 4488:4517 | 28.3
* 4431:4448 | 24.7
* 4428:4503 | 25.5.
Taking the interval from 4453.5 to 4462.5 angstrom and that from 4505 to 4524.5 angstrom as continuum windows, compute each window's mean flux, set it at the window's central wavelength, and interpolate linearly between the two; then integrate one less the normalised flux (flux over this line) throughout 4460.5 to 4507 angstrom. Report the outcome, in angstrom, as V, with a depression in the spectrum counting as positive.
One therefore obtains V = -2.7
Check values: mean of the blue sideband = 22.6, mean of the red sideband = 29.1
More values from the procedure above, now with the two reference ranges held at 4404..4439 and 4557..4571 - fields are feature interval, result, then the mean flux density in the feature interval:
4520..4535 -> 2.0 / 24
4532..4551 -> 2.0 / 25.5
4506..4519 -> -1.1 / 29.6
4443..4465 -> 0.6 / 24.2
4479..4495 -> 0.7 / 25.1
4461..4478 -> -1.2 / 27.4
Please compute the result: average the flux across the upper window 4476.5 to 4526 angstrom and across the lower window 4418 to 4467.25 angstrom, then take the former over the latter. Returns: 1.13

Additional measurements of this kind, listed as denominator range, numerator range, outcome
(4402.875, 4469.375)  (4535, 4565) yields 1.13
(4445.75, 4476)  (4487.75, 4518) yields 1.11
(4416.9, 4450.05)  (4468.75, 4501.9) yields 1.09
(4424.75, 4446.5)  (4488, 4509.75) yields 1.15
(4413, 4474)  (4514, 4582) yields 1.09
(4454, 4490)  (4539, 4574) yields 1.09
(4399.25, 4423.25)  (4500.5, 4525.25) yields 1.21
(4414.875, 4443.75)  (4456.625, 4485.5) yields 1.08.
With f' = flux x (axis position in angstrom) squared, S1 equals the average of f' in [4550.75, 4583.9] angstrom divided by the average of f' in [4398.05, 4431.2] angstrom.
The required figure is 1.3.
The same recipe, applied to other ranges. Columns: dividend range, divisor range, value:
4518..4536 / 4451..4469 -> 1.04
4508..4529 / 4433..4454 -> 1.16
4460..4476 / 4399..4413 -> 1.16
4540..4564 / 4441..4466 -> 1.19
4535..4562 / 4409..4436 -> 1.21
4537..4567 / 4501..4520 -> 0.96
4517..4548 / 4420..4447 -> 1.09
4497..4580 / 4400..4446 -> 1.20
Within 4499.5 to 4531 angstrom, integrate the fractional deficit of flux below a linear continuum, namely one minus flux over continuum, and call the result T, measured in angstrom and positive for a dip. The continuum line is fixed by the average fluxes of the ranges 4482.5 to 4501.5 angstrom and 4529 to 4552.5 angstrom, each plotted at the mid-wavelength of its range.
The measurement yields -2.8 angstrom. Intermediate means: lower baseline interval 26.1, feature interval 27.8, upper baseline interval 25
